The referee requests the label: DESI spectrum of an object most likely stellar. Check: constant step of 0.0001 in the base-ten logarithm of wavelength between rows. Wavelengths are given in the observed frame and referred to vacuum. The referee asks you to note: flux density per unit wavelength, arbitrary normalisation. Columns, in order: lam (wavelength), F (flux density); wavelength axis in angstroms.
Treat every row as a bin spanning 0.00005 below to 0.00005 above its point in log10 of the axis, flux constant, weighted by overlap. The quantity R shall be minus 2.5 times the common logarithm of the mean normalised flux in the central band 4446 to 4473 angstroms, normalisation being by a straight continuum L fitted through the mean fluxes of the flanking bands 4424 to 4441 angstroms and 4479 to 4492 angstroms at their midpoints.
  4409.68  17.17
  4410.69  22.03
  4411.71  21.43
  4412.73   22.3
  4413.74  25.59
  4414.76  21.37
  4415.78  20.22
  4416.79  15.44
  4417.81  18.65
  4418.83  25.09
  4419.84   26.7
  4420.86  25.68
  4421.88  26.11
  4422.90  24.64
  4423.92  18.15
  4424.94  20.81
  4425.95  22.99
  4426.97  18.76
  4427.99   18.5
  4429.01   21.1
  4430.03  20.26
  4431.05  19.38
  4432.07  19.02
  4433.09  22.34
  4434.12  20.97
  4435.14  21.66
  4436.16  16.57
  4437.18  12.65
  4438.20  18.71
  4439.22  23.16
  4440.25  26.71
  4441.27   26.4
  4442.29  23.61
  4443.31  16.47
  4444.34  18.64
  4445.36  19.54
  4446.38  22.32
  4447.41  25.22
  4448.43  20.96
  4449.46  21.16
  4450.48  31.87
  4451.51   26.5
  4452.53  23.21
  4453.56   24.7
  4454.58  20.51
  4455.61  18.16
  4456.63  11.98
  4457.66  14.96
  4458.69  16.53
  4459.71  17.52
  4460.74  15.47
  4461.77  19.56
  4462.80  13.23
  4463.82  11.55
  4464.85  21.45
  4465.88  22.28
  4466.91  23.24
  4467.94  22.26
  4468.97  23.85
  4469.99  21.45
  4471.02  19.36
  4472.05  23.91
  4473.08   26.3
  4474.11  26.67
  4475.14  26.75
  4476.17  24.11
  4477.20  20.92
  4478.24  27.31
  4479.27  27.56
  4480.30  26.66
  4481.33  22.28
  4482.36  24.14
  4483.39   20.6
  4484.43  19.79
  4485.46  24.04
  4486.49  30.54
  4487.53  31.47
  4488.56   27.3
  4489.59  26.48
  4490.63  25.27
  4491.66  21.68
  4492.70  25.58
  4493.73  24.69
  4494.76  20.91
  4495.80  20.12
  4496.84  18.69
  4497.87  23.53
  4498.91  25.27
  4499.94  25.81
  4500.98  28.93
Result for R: 0.11 mag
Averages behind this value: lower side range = 20.3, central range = 20.6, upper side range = 25.2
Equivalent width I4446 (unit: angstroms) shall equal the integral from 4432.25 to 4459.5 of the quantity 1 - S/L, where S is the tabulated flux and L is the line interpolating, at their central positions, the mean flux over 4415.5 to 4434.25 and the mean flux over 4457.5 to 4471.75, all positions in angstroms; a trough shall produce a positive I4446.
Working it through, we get -1.2 angstroms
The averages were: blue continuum 21.3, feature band 20.9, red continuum 18.9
